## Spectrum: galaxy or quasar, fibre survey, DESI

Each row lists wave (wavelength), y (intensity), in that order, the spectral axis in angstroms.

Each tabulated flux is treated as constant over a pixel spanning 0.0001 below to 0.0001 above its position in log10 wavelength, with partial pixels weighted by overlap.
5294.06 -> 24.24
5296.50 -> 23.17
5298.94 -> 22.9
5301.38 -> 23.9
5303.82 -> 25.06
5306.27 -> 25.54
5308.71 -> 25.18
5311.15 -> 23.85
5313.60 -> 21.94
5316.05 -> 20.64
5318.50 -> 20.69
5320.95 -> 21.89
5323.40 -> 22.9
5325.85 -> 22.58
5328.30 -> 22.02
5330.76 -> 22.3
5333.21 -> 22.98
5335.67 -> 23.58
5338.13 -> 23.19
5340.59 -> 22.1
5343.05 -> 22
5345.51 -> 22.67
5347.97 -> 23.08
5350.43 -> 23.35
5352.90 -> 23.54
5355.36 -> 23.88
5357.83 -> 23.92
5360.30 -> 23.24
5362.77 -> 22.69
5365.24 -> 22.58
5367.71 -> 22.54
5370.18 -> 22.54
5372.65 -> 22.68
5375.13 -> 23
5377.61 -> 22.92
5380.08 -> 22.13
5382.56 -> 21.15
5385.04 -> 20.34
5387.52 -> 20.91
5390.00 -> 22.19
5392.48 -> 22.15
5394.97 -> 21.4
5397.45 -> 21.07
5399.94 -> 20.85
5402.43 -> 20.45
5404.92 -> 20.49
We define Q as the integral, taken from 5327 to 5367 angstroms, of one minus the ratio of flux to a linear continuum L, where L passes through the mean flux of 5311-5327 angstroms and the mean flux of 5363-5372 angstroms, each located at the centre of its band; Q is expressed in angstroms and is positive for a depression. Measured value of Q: -1.11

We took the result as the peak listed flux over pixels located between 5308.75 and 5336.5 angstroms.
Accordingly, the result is 23.85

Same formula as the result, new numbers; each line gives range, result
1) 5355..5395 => 23.92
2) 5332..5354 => 23.58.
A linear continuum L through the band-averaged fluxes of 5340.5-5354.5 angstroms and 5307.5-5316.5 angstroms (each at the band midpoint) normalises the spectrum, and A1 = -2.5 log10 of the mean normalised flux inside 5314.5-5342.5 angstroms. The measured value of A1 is 0.04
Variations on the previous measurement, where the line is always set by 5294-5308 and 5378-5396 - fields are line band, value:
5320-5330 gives 0.05 mag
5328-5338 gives 0.02 mag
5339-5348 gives 0.02 mag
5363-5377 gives -0.03 mag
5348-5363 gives -0.05 mag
